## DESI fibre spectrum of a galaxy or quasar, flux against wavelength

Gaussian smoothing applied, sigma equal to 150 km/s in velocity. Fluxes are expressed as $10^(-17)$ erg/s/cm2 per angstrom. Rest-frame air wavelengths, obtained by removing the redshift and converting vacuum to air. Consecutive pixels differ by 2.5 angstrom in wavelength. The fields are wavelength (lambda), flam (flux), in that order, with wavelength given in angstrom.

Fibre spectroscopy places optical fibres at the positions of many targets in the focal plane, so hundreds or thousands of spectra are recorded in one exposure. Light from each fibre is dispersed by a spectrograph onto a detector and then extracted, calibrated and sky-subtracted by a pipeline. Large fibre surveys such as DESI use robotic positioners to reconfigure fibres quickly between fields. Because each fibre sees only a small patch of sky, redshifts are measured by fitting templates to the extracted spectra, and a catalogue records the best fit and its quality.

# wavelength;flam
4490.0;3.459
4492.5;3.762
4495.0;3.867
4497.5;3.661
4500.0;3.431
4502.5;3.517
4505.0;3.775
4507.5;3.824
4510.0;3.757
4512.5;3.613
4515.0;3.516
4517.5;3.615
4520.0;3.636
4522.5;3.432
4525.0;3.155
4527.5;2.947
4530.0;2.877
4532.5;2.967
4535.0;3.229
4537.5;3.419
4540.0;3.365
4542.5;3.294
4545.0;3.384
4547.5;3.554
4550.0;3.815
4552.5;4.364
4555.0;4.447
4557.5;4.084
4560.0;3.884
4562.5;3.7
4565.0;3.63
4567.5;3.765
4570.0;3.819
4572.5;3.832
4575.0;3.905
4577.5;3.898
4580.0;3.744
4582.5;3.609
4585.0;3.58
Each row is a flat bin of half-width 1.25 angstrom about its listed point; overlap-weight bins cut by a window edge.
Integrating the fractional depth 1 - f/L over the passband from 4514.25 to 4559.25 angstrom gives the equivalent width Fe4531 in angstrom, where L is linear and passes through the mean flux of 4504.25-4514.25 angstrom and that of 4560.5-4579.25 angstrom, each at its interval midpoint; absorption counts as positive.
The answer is 3.0 angstrom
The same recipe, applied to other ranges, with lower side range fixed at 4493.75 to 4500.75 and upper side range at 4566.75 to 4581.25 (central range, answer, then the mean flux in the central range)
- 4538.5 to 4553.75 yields 0.6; 3.63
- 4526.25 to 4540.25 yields 2.3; 3.12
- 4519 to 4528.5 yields 1.1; 3.29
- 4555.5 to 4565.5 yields -0.2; 3.89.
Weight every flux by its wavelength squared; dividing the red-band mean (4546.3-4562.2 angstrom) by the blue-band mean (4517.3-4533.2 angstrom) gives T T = 1.26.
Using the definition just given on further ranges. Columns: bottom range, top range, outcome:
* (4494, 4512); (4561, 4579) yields 1.06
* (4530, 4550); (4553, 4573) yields 1.19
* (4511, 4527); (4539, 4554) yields 1.06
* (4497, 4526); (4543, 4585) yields 1.09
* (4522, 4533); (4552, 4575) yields 1.31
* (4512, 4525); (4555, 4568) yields 1.12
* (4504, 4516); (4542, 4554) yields 1.02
